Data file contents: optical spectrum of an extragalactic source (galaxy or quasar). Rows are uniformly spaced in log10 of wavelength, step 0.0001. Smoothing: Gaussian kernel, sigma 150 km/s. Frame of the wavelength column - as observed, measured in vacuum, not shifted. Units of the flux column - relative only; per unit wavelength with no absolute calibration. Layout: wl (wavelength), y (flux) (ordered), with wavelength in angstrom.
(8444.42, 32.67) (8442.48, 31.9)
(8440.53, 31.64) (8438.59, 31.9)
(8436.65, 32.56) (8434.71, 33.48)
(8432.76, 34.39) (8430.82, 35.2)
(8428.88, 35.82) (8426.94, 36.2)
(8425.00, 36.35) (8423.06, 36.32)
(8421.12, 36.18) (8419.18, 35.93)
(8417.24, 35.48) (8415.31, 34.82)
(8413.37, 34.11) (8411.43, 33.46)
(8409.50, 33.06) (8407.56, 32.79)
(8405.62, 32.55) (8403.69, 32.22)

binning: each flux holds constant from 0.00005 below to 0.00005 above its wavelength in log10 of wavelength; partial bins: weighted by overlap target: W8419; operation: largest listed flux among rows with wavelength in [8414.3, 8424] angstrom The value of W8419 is 36.32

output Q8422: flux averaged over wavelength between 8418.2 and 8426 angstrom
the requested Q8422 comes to 36.2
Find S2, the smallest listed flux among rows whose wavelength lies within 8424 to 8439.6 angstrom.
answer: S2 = 31.9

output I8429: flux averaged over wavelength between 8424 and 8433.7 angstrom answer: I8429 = 35.6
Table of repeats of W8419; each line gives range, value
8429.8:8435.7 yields 35.2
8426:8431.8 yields 36.2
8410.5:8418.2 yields 35.48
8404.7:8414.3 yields 34.11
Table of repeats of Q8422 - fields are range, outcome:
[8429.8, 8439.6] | 33.5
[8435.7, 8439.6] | 32.3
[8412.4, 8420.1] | 35.1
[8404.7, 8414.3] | 33.2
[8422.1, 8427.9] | 36.3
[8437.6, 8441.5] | 31.8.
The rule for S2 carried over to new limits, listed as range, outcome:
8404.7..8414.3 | 32.55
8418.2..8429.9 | 35.82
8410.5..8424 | 33.46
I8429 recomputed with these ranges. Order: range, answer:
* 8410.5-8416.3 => 34.2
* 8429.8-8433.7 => 34.8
